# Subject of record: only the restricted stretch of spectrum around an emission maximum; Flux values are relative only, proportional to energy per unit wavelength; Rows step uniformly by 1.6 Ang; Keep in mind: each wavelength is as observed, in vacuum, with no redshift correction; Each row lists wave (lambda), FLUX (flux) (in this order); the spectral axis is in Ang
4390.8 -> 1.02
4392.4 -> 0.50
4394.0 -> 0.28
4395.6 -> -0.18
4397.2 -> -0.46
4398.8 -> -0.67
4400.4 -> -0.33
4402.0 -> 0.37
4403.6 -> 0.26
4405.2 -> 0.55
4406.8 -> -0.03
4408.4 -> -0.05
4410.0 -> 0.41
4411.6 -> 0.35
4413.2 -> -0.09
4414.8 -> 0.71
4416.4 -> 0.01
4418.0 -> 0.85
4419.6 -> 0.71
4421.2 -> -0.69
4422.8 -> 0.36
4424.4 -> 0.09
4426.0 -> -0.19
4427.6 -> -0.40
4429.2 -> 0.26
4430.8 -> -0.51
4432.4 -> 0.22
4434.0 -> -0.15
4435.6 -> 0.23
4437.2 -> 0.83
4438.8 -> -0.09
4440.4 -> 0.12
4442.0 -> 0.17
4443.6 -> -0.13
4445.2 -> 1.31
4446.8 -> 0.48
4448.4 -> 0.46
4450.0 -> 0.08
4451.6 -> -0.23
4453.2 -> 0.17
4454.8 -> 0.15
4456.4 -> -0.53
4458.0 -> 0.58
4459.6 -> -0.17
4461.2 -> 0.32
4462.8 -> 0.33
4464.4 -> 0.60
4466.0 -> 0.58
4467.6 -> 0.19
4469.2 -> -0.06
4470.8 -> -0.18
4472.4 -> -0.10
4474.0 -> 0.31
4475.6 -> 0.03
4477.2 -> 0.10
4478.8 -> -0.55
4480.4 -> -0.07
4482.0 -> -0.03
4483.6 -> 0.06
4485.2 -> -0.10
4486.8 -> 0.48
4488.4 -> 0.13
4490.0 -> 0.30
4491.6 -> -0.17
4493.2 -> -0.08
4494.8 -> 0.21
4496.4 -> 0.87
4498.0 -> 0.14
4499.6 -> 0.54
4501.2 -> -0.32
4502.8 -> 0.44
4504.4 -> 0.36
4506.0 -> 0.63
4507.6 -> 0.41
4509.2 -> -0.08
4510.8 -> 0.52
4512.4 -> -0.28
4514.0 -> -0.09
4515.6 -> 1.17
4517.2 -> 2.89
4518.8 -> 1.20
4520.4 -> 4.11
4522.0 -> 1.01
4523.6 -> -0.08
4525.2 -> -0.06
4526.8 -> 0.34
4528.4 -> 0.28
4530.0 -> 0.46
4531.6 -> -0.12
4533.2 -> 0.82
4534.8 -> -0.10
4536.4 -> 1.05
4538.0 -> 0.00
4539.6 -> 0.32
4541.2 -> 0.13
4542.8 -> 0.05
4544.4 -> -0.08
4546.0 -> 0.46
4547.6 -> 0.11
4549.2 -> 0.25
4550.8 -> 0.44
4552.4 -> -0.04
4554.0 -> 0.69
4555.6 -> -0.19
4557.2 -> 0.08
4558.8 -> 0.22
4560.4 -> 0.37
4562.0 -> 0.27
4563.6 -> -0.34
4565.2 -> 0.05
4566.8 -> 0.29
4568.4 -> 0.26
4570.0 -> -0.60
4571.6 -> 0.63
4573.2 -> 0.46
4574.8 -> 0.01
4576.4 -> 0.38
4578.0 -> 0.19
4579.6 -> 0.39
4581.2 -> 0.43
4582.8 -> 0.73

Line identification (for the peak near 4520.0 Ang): [O II] 3727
